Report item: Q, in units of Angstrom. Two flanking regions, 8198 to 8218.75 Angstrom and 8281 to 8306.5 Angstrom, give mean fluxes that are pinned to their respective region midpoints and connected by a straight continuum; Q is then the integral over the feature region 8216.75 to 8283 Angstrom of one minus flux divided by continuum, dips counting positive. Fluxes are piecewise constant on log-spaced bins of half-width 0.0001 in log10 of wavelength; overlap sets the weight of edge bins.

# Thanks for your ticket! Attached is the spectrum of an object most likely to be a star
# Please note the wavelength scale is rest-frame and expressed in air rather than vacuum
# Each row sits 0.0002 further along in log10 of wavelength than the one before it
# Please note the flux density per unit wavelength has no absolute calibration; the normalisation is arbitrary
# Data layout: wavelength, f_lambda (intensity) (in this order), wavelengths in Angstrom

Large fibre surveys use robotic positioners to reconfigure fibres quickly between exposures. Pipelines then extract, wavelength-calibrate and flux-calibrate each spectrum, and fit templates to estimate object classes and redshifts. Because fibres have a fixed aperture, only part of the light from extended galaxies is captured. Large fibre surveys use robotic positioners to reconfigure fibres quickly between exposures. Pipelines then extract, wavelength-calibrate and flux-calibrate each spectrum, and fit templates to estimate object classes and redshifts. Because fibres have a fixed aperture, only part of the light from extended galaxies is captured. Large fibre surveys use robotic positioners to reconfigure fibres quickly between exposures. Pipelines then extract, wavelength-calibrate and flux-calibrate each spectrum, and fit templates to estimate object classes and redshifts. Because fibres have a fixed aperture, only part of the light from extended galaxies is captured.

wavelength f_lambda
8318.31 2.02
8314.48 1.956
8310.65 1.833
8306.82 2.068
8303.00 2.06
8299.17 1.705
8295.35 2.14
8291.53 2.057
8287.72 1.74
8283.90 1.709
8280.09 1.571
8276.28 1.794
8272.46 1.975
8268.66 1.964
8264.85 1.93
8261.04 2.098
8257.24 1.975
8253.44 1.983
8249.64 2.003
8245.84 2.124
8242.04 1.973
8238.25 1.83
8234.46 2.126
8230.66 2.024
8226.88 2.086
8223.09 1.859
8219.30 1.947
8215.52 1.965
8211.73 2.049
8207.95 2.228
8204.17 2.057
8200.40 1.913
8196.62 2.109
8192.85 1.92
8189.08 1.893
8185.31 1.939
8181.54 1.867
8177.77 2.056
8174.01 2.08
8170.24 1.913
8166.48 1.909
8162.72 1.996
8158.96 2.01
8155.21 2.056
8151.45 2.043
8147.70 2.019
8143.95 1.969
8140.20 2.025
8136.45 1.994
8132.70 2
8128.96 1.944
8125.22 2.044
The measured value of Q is 0.6 Angstrom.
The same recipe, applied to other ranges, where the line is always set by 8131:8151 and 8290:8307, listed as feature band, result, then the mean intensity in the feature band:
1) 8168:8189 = 0.4 Angstrom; 1.96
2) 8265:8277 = 0.4 Angstrom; 1.92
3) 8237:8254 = 0.1 Angstrom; 1.99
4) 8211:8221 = 0.1 Angstrom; 1.98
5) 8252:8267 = 0.0 Angstrom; 2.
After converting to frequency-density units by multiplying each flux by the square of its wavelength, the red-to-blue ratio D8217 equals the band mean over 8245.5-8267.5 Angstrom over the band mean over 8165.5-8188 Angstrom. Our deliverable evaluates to 1.0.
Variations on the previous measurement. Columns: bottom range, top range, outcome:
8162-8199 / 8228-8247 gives 1.04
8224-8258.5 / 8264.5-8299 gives 0.94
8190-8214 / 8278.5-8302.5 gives 0.92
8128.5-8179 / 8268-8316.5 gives 0.98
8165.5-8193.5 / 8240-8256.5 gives 1.05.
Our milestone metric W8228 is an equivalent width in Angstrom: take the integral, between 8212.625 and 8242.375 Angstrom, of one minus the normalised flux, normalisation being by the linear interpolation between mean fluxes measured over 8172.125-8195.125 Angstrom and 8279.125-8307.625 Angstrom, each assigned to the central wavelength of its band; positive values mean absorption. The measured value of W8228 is -0.7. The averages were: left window 1.96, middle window 1.98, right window 1.88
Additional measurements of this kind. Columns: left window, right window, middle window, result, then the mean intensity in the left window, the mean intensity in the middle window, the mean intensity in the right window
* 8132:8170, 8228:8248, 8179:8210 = 0.24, 2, 1.99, 2.02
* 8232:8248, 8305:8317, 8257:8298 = 1.73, 2.01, 1.9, 1.95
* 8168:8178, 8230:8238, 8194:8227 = 0.05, 2.01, 2.02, 2.03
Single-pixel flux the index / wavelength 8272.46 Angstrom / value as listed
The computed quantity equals 1.975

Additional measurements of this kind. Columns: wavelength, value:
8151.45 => 2.043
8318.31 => 2.02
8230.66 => 2.024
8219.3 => 1.947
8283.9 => 1.709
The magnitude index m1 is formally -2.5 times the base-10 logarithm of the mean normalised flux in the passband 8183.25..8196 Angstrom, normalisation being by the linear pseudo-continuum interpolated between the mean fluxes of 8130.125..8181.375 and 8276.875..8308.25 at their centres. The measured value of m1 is 0.02 mag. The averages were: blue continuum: 2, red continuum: 1.88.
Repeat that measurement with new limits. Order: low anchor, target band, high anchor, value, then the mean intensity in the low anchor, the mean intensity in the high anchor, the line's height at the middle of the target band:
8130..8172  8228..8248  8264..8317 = -0.048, 1.99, 1.89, 1.93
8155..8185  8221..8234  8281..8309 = -0.030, 1.98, 1.91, 1.95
